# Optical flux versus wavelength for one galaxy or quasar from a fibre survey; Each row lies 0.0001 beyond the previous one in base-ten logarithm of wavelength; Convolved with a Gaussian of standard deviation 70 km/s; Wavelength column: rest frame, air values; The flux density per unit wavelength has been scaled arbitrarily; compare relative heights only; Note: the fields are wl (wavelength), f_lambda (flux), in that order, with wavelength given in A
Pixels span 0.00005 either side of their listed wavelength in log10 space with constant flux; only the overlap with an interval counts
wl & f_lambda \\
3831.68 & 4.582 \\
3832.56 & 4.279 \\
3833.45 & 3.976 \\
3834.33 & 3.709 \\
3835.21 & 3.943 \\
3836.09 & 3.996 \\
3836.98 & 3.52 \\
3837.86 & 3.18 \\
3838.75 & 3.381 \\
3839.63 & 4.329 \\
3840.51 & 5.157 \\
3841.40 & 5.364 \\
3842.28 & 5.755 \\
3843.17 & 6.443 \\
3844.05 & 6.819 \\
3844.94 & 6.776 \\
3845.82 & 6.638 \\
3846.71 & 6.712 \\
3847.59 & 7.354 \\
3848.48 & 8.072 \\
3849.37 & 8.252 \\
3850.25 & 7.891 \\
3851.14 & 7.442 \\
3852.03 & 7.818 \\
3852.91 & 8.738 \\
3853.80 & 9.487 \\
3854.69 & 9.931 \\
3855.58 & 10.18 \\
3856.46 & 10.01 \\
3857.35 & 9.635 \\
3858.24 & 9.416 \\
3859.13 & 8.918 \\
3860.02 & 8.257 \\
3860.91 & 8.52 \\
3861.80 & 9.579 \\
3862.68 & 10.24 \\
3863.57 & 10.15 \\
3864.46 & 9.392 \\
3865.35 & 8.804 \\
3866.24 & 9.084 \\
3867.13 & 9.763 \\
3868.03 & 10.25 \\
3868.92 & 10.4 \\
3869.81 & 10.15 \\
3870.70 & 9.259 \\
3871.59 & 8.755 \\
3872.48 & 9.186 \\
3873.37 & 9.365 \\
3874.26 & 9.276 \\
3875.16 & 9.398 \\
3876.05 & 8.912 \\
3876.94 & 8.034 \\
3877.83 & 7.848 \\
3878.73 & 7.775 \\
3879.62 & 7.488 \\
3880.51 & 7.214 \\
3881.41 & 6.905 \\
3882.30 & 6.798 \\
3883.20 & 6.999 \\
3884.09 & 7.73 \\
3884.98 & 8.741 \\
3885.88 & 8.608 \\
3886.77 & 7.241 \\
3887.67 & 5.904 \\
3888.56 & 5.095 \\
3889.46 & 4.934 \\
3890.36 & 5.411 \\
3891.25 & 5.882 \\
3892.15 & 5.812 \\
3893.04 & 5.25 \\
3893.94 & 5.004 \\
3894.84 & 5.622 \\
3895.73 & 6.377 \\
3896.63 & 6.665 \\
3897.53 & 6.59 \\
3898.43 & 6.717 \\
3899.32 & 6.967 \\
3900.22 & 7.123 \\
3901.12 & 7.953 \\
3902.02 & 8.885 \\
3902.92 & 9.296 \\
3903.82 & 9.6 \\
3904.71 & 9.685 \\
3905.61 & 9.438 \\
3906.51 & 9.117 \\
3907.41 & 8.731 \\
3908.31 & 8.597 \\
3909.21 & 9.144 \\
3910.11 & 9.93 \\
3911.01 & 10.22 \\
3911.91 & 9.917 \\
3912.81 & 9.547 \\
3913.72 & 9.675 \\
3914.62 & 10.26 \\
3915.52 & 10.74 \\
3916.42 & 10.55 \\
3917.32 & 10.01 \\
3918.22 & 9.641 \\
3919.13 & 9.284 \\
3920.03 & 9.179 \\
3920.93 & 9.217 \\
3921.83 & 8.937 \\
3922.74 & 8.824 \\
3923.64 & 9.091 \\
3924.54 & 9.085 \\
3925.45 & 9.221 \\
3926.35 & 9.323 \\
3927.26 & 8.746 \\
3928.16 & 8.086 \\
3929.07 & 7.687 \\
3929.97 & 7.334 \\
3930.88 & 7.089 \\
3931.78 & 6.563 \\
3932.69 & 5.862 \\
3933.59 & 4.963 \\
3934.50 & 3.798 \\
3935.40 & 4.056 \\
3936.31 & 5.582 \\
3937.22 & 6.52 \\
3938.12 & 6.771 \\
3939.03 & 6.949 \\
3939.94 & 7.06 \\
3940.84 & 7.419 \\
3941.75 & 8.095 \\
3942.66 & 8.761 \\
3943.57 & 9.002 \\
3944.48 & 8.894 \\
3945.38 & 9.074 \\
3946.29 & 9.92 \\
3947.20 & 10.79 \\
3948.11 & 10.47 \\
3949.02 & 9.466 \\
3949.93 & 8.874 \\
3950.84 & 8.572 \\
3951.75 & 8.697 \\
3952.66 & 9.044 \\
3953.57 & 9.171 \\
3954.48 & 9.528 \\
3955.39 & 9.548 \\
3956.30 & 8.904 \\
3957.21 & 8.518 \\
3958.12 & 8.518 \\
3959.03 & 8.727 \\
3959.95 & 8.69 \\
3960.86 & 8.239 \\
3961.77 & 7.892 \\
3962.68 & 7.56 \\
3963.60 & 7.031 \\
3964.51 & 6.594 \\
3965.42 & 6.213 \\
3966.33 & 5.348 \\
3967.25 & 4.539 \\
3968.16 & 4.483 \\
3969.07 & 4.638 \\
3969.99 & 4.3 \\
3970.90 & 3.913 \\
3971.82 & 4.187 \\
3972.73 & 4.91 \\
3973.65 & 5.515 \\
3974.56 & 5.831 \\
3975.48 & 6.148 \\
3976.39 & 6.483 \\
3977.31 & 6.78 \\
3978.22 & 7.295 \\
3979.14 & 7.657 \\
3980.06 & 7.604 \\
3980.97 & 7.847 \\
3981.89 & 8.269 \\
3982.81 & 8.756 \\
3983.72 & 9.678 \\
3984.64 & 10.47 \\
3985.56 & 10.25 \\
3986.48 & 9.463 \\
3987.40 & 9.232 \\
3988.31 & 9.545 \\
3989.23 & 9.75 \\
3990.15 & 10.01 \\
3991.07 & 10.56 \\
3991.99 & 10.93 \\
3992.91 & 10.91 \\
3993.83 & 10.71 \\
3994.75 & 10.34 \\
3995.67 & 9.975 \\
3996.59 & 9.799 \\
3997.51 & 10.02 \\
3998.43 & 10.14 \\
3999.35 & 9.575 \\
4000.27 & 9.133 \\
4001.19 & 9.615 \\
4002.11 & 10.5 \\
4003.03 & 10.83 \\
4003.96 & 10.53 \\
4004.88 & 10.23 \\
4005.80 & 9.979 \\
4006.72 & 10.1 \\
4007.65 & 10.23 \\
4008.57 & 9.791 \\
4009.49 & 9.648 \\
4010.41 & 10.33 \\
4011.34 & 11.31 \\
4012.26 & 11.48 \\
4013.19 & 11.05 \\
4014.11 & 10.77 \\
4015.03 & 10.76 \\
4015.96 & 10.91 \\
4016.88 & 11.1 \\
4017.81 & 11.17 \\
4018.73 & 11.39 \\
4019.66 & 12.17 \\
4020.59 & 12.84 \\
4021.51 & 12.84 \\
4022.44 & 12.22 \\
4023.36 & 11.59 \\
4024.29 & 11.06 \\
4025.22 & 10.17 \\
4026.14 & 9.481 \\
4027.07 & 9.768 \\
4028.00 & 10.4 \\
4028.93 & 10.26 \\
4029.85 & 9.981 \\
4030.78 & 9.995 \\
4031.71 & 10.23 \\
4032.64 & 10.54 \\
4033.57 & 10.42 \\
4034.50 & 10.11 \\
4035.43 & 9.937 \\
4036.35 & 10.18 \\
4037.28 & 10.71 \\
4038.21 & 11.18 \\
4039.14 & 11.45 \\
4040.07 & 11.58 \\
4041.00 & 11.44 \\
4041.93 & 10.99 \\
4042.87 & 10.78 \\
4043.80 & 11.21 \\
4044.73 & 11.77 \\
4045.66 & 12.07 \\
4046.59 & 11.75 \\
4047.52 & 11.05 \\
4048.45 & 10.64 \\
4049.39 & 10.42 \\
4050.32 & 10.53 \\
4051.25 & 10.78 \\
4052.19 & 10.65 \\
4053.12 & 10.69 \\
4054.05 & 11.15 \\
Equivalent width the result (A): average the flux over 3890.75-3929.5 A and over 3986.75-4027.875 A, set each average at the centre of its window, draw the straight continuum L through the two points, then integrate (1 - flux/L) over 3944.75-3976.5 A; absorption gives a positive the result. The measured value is 6.9 A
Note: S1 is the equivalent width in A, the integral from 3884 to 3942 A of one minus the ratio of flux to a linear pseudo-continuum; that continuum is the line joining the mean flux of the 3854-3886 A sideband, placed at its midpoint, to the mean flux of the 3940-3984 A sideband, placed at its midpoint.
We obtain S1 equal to 3.5 A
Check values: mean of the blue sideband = 8.92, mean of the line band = 7.81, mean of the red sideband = 7.62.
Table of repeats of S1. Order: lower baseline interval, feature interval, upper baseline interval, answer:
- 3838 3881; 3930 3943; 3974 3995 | 3.4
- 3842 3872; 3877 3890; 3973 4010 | 2.5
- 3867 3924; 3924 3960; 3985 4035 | 4.3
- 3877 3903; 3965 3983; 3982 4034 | 6.5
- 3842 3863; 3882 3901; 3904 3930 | 5.2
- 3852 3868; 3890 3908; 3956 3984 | 2.4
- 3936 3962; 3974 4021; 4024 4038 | -1.1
